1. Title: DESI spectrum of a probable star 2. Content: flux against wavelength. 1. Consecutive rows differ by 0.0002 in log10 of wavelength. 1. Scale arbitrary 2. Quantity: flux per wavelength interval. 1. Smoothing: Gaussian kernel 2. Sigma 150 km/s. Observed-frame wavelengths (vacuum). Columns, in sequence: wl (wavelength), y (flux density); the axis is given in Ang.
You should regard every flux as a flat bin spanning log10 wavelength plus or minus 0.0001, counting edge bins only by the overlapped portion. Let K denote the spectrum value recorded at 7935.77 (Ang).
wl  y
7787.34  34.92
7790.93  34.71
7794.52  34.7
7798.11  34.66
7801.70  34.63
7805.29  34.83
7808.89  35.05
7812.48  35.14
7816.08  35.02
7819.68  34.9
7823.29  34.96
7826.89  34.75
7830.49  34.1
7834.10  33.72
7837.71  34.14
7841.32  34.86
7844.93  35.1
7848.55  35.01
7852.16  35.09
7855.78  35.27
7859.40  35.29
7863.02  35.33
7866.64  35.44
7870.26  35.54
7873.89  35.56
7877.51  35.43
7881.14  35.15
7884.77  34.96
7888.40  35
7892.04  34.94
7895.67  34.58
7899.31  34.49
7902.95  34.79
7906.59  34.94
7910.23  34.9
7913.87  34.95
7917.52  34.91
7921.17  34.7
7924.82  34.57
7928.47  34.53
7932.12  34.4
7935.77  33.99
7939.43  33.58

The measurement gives 33.99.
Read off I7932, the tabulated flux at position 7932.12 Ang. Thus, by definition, 34.4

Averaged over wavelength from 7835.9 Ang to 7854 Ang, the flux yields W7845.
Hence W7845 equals 34.8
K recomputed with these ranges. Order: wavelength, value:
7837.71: 34.14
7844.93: 35.1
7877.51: 35.43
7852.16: 35.09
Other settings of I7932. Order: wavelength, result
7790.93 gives 34.71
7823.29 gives 34.96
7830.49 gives 34.1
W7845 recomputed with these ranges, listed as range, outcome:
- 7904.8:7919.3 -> 34.9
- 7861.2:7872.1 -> 35.4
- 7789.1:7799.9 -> 34.7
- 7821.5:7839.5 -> 34.3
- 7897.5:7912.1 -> 34.8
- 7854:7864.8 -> 35.3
